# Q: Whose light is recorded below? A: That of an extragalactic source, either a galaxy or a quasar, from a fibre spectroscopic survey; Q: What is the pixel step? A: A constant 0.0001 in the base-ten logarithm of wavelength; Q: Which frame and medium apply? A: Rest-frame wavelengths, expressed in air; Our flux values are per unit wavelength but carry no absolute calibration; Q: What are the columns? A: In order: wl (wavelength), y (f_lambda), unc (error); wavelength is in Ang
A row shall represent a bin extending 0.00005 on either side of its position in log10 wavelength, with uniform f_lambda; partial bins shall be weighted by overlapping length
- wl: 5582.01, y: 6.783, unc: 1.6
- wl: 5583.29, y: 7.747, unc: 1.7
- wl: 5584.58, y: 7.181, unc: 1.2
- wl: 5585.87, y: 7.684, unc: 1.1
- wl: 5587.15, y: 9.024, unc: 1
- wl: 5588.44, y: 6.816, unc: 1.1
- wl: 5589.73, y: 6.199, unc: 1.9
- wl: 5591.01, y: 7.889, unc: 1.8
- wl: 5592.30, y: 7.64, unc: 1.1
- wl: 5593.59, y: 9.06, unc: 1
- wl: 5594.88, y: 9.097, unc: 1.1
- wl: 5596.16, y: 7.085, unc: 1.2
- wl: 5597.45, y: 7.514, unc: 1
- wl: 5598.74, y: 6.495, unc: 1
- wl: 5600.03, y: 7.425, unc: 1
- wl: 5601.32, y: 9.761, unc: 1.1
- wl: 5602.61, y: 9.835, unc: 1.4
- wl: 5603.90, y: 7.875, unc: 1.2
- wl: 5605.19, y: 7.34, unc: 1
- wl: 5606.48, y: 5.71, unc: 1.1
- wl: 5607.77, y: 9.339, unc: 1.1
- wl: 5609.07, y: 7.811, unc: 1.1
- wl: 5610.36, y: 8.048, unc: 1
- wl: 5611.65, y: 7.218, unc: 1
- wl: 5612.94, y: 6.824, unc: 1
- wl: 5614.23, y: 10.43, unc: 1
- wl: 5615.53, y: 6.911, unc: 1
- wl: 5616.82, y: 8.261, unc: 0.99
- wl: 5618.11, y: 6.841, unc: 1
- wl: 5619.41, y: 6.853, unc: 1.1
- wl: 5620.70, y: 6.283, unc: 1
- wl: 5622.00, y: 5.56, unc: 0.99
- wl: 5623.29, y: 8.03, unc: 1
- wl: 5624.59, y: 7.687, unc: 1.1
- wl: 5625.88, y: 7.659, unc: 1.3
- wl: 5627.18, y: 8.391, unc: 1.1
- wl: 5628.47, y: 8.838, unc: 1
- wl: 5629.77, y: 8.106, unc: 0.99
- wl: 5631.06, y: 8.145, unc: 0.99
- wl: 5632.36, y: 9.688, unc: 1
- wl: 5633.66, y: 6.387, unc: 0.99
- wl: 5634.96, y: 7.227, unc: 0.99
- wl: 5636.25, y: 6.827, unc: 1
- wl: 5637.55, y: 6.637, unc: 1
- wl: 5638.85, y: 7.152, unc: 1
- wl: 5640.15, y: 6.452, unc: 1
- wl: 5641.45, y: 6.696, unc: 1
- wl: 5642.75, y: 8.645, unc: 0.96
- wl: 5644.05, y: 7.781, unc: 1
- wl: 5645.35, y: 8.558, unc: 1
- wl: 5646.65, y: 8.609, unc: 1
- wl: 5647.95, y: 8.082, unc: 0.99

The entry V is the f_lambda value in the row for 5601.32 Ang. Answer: 9.761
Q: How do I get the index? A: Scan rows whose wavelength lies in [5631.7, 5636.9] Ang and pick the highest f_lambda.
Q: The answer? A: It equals 9.688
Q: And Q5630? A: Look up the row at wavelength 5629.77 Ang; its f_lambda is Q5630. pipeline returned 8.106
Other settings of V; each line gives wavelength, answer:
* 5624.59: 7.687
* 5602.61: 9.835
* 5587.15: 9.024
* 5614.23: 10.43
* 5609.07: 7.811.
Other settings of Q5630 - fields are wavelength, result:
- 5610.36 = 8.048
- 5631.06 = 8.145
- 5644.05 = 7.781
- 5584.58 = 7.181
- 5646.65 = 8.609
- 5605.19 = 7.34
